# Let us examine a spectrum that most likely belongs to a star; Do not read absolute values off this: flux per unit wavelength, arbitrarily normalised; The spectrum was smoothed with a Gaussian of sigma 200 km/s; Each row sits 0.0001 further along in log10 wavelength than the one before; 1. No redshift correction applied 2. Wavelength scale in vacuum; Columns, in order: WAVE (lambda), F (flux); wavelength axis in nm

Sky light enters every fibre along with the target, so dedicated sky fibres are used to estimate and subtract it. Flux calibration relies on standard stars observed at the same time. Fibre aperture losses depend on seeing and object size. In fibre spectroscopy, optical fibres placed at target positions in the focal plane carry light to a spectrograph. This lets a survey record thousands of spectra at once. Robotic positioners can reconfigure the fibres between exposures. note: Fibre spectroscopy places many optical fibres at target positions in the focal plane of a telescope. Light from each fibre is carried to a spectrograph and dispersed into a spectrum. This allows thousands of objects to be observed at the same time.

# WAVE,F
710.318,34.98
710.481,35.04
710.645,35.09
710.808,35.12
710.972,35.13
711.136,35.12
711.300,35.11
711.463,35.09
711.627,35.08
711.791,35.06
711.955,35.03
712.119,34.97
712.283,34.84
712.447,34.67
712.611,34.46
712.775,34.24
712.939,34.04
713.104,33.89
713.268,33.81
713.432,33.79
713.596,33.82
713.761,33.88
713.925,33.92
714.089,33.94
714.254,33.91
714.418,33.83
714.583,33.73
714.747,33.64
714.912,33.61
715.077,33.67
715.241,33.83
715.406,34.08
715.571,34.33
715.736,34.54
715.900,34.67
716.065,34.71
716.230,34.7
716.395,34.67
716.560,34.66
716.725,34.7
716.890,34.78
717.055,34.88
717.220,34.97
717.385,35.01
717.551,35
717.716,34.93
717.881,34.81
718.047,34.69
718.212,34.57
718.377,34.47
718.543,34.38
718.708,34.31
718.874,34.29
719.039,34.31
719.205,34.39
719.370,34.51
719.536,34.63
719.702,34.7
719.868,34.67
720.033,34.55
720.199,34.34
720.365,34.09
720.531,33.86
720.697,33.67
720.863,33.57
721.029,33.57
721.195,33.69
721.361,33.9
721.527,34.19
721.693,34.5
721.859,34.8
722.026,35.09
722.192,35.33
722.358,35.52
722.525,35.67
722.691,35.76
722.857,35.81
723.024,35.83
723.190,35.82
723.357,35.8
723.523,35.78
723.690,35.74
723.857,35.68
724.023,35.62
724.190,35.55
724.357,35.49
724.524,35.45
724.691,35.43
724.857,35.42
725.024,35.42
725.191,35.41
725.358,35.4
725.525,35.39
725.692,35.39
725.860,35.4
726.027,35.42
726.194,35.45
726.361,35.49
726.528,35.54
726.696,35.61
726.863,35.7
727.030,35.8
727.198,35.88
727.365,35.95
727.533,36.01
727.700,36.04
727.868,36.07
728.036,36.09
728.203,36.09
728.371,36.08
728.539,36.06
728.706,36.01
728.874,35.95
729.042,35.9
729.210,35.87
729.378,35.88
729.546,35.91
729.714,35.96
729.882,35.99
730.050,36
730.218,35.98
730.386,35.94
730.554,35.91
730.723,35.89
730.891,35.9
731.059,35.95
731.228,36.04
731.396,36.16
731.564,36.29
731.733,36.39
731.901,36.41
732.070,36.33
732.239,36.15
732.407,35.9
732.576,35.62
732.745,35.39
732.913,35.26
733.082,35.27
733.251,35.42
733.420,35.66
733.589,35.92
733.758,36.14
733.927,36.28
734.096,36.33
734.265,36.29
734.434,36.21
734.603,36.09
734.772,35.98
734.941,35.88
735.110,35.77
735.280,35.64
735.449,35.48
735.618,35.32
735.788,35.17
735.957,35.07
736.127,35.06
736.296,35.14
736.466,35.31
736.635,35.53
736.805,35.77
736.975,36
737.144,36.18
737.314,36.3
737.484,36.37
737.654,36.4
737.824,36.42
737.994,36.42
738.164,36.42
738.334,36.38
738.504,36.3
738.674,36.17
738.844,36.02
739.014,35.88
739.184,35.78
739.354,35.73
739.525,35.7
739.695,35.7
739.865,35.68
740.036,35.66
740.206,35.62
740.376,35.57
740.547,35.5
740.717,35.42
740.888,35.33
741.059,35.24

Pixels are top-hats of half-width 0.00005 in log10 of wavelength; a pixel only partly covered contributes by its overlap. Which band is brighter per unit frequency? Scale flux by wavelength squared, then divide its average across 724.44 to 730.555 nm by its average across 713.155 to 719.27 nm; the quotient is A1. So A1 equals 1.1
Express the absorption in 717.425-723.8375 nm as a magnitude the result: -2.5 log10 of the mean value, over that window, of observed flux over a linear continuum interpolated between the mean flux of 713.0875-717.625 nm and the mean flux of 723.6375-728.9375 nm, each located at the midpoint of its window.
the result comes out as 0.007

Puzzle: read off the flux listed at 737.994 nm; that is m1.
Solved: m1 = 36.42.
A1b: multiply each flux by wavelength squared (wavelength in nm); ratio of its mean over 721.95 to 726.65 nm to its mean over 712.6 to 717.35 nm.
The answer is 1.1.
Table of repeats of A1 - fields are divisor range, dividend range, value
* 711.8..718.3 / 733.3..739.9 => 1.11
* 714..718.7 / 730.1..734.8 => 1.09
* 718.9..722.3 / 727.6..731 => 1.07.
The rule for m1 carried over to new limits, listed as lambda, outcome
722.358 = 35.52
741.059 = 35.24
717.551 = 35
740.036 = 35.66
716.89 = 34.78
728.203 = 36.09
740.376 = 35.57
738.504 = 36.3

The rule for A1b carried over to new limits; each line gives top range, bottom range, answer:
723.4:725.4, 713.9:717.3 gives 1.06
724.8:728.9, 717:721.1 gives 1.06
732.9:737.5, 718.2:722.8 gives 1.08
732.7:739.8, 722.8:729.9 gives 1.03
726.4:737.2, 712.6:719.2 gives 1.09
